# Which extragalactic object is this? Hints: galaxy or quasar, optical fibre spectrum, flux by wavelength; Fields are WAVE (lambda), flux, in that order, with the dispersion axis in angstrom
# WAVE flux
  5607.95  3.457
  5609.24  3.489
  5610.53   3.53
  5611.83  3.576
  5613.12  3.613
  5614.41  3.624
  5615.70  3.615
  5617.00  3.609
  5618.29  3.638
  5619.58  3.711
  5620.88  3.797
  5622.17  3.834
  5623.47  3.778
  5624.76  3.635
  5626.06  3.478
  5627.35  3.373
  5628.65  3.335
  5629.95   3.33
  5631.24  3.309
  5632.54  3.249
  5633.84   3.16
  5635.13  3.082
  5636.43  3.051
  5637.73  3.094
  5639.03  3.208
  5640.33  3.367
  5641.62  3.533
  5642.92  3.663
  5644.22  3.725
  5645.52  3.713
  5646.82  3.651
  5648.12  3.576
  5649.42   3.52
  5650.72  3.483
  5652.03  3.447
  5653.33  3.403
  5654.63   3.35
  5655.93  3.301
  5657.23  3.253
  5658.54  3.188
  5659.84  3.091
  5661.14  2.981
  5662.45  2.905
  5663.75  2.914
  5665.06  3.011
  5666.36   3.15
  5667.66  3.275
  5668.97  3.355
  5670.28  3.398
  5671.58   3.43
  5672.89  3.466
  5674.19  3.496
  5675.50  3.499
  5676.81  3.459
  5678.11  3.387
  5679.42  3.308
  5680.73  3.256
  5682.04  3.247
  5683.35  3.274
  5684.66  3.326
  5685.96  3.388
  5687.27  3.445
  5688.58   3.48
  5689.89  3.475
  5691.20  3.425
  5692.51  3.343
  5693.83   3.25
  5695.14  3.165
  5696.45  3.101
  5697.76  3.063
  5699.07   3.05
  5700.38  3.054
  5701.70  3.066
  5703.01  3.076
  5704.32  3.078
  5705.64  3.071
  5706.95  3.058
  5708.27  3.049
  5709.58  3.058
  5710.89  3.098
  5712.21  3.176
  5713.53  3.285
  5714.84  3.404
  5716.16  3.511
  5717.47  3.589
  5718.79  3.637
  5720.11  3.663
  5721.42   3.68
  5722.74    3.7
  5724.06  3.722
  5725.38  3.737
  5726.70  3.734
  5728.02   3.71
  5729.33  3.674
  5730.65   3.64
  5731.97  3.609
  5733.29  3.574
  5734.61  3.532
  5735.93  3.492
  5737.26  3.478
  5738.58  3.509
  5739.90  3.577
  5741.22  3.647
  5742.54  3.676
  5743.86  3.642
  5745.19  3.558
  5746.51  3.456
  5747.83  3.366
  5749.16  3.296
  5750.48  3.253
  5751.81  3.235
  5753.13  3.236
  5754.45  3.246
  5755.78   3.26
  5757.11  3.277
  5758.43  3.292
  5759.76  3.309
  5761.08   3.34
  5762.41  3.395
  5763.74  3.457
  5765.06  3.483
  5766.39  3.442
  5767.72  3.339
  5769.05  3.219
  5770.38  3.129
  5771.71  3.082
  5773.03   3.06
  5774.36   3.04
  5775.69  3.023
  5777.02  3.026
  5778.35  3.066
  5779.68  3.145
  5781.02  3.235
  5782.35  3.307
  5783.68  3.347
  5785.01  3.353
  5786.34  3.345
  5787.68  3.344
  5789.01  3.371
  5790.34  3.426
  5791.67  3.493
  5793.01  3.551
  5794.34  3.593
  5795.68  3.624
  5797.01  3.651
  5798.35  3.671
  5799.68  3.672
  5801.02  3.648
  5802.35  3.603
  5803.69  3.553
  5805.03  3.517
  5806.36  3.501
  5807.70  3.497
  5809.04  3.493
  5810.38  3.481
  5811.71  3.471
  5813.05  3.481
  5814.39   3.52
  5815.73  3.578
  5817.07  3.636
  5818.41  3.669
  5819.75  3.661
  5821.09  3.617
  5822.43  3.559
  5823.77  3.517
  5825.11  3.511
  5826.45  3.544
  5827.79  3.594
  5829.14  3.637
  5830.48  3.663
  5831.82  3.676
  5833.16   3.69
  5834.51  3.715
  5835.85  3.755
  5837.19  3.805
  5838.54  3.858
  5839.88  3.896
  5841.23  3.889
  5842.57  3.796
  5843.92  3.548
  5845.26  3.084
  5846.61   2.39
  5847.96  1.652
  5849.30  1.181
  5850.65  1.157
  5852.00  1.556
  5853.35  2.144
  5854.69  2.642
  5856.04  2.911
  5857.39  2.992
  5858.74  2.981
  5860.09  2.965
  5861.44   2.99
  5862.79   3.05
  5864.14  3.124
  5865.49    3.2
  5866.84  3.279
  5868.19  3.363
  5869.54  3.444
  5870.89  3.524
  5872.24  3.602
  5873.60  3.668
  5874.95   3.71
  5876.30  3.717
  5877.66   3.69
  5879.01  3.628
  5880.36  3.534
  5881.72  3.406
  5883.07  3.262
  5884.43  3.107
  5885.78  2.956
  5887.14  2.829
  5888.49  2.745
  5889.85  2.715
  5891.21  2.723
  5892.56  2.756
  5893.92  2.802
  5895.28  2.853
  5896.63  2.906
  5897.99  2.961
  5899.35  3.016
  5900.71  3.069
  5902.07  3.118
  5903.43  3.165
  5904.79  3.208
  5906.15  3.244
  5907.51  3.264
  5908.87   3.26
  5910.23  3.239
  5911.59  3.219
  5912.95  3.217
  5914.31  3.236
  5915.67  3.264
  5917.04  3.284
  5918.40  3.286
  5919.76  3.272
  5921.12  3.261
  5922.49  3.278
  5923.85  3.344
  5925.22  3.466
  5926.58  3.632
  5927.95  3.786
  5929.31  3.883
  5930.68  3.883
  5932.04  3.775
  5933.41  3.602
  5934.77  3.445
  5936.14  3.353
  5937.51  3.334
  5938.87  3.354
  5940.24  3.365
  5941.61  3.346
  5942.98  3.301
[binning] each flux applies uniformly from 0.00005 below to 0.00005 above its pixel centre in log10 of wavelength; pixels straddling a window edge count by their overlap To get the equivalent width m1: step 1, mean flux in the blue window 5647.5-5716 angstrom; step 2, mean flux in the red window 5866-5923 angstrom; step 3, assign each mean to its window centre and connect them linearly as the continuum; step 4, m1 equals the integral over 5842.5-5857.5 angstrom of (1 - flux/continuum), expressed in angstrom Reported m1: 4.1 angstrom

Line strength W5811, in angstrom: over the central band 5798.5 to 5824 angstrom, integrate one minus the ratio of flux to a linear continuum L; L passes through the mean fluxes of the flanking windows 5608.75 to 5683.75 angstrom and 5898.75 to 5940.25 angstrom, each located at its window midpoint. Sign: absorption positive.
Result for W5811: -1.4 angstrom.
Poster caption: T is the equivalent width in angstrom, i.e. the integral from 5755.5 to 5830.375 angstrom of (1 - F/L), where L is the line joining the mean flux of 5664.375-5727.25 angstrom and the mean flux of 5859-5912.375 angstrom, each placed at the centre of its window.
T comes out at -3.89 angstrom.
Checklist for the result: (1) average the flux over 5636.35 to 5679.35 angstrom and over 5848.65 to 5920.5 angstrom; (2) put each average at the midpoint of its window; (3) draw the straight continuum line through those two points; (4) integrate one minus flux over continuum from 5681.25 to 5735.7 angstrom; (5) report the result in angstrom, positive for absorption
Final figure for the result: -1.5 angstrom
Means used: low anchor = 3.35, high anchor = 3.05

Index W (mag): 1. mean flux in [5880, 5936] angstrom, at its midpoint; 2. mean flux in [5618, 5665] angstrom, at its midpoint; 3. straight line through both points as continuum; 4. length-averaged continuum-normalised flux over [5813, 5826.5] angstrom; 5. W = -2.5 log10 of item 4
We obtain -0.09 mag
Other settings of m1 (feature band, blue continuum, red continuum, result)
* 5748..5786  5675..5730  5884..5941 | 0.7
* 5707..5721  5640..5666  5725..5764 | 0.4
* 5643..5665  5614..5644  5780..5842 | 0.8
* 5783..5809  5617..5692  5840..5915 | -2.9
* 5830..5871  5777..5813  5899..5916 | 3.4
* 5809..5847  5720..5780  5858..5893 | -3.3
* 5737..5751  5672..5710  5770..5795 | -1.0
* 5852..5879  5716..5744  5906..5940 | 2.3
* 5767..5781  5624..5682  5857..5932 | 0.7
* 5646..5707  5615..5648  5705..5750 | 3.6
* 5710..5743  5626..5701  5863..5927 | -2.7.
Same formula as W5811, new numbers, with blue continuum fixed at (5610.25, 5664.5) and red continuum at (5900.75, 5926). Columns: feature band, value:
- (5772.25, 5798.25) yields 0.1 angstrom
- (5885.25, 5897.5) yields 1.7 angstrom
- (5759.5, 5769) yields -0.1 angstrom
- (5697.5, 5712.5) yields 1.4 angstrom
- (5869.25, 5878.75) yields -1.0 angstrom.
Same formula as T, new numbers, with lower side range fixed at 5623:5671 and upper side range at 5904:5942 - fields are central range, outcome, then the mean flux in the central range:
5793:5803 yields -0.8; 3.63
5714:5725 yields -0.9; 3.61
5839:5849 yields 0.8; 3.12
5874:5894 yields 1.2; 3.19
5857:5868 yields 1.0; 3.09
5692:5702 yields 0.6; 3.13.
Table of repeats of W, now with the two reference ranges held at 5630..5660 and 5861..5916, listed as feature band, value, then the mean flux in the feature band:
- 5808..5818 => -0.088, 3.53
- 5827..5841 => -0.155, 3.73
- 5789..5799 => -0.094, 3.56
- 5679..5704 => 0.029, 3.25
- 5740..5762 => -0.030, 3.39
